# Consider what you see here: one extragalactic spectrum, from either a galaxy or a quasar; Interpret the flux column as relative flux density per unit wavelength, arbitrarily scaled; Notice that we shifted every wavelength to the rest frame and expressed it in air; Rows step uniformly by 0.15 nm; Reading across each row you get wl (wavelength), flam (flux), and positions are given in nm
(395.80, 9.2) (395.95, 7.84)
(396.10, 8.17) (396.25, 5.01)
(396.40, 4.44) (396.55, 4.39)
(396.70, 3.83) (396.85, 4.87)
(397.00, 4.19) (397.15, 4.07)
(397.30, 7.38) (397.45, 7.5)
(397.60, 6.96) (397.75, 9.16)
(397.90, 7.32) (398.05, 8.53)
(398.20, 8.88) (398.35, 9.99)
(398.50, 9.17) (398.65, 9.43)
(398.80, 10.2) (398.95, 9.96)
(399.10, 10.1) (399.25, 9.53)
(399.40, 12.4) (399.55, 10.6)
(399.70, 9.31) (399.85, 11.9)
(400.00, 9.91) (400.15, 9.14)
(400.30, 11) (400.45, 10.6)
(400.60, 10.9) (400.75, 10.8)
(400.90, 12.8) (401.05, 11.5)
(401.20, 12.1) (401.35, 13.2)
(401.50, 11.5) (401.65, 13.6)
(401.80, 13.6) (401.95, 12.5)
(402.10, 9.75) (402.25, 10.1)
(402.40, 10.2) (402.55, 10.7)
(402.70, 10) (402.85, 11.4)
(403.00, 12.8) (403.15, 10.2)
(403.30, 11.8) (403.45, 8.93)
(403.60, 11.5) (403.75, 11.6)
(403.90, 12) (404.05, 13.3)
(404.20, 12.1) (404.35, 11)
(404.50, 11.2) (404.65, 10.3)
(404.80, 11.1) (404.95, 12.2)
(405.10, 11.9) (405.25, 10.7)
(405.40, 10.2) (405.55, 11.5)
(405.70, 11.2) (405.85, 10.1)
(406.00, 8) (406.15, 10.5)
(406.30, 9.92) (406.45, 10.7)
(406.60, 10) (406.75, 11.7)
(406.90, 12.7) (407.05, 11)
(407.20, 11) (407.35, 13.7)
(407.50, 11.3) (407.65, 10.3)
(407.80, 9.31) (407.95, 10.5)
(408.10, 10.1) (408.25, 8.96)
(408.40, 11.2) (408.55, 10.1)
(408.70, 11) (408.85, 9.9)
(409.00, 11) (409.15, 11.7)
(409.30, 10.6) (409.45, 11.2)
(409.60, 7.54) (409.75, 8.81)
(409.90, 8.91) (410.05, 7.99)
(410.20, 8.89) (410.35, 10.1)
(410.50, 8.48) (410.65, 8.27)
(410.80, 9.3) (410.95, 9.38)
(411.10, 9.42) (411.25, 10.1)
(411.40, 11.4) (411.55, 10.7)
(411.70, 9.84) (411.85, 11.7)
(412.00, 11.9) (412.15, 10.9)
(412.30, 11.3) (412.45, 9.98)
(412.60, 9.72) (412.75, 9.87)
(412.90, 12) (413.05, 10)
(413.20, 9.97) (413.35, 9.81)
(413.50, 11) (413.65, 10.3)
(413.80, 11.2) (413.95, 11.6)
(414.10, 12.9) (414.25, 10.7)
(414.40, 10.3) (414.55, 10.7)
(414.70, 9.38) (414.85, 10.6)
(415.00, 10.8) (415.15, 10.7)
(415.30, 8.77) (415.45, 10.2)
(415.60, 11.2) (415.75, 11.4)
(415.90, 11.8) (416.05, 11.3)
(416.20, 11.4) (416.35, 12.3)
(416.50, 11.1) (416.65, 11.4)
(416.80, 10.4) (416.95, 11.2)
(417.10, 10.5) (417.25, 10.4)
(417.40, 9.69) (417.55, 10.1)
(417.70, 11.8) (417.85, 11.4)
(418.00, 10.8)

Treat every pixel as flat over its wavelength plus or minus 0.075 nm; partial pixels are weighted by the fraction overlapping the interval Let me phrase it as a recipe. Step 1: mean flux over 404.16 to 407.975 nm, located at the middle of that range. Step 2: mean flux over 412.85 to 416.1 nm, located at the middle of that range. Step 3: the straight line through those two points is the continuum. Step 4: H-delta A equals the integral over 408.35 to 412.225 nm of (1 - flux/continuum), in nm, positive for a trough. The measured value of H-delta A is 0.30 nm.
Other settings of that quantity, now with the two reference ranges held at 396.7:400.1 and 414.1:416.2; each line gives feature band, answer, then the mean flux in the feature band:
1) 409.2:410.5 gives 0.10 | 9.26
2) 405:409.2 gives -0.45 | 10.7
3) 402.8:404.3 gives -0.37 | 11.6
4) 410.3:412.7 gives 0.02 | 10.2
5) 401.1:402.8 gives -0.48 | 11.6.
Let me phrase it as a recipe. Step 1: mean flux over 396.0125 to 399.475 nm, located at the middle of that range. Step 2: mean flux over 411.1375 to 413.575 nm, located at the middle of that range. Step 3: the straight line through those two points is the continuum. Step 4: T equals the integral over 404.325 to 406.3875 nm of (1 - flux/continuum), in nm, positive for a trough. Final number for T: -0.34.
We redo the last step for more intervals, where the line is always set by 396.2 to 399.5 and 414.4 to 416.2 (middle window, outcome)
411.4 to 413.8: -0.11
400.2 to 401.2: -0.39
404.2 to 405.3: -0.30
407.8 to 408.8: -0.08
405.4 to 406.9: -0.24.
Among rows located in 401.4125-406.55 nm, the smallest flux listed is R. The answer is 8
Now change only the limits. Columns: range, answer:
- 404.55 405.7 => 10.2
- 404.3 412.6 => 7.54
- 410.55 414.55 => 8.27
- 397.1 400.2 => 4.07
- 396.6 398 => 3.83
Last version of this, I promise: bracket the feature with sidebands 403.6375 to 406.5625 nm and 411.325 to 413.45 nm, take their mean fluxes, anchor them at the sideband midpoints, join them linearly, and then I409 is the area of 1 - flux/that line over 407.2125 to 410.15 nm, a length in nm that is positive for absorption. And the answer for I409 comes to 0.17 nm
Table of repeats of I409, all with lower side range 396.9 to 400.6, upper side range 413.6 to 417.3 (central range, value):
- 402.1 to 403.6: -0.18 nm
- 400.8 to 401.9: -0.38 nm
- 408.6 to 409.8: 0.00 nm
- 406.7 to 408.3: -0.15 nm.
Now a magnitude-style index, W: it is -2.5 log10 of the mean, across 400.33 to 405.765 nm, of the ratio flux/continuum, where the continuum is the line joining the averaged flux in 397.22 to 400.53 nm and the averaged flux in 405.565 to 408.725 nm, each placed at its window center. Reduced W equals -0.14 mag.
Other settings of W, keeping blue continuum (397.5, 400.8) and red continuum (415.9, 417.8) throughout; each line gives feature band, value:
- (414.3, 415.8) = 0.050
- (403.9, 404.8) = -0.144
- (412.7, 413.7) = 0.032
